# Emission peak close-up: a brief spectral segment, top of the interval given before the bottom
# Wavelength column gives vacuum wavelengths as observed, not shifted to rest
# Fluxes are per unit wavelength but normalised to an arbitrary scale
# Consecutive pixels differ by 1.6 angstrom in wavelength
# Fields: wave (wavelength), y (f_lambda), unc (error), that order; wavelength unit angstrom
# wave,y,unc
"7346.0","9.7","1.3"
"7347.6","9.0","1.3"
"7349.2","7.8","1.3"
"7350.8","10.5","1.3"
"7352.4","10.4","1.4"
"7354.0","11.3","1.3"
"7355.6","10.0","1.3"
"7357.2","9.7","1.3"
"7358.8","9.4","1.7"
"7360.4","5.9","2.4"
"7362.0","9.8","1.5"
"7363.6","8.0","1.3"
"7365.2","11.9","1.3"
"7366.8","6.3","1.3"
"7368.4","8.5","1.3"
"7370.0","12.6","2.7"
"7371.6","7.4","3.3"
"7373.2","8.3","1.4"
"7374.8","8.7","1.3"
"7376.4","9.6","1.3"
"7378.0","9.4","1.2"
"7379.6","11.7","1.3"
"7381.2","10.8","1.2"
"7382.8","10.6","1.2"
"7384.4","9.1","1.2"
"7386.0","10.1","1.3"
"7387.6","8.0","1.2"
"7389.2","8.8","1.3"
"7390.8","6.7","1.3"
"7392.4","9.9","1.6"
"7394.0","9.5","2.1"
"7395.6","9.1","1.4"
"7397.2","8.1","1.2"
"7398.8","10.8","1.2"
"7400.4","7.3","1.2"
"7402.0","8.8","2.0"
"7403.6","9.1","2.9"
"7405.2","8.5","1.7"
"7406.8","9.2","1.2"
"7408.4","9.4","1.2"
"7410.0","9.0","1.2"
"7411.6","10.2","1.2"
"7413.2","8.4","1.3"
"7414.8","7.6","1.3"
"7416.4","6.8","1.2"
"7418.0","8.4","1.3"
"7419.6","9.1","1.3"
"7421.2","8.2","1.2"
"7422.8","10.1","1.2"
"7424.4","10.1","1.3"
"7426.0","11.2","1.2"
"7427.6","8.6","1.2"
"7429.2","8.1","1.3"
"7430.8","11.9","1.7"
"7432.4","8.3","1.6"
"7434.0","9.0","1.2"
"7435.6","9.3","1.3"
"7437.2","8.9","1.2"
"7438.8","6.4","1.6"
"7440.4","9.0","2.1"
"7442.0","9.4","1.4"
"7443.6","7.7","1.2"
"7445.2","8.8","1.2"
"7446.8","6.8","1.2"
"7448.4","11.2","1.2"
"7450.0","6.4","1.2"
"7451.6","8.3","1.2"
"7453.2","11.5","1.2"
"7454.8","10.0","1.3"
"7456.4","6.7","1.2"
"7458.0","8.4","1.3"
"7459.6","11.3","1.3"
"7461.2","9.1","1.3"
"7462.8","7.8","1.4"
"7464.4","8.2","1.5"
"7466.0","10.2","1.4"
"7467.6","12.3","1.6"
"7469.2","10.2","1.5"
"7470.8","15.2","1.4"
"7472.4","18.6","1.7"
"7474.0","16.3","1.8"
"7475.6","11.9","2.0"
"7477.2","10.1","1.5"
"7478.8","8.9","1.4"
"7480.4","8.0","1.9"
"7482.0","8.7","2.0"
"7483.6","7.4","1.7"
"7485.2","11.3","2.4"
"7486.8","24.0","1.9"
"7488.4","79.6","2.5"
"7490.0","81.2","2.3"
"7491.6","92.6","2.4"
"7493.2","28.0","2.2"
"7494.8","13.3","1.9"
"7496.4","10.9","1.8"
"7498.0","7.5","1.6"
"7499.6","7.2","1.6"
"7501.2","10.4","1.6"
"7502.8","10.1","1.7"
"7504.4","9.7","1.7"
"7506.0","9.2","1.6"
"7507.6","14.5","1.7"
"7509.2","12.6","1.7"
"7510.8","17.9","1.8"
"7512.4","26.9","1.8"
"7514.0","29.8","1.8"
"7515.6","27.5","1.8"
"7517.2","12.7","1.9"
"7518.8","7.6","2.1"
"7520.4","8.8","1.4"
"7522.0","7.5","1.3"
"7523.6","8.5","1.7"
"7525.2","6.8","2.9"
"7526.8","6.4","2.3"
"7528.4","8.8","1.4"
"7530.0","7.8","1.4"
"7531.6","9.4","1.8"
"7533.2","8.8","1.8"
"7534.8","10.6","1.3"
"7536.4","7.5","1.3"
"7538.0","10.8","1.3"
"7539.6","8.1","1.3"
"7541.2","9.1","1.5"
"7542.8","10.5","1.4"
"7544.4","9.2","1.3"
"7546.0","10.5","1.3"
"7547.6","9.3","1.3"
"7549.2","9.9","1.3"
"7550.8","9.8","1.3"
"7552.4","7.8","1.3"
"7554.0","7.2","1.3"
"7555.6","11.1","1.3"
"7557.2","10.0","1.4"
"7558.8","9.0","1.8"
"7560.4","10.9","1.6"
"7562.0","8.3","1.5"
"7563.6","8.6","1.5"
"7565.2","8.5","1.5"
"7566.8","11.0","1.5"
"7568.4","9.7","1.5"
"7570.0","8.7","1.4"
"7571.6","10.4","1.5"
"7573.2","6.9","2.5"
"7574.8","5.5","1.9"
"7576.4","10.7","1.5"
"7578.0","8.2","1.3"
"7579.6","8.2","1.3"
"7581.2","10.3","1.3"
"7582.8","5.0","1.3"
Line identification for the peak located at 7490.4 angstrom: H-alpha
